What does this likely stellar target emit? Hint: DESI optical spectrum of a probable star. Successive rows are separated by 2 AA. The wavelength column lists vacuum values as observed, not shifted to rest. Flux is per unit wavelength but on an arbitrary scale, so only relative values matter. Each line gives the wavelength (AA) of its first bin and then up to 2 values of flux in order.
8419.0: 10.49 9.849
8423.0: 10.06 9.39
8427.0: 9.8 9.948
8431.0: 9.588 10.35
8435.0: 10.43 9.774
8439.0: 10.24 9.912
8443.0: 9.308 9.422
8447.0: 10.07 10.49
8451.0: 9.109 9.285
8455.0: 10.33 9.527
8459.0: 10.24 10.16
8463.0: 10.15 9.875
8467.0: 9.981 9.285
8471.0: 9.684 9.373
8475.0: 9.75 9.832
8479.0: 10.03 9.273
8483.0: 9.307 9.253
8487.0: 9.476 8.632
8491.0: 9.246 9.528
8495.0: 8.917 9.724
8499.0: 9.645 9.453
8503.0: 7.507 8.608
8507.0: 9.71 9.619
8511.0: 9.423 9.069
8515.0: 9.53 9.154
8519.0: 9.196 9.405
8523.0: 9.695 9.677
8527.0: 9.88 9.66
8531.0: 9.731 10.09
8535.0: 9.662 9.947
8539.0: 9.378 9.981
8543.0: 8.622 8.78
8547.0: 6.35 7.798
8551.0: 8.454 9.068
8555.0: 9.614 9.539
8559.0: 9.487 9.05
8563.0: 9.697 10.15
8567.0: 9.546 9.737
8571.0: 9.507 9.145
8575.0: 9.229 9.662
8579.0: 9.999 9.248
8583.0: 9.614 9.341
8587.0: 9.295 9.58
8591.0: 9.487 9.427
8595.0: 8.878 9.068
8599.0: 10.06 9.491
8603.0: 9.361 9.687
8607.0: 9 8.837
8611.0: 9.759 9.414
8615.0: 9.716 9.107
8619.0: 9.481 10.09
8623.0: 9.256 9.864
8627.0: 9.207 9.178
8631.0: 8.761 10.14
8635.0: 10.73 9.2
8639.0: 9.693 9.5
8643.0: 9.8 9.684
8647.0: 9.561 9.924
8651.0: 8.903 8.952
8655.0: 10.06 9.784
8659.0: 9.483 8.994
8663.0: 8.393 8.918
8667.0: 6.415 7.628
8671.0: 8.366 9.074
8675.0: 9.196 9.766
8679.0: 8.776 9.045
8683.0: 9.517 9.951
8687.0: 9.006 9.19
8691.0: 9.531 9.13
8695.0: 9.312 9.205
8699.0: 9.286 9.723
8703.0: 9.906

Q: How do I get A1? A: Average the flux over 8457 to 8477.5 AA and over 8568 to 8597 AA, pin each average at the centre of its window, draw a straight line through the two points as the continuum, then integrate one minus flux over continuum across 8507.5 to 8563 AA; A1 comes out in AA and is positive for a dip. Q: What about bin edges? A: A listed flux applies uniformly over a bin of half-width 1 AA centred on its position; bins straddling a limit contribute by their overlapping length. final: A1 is 1.86 AA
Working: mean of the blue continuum 9.82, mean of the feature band 9.27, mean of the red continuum 9.43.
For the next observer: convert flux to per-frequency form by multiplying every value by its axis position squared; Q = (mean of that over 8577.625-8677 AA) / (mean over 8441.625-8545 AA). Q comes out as 1.01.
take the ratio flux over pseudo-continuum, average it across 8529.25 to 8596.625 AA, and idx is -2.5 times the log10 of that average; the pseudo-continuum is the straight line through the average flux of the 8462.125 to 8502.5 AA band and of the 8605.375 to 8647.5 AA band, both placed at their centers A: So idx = 0.02 mag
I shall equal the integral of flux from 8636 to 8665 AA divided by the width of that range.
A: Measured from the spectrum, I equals 9.41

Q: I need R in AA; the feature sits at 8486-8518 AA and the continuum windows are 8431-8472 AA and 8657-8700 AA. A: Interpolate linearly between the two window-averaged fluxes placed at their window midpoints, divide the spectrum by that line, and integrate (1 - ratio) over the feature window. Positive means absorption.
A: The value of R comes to 1.6 AA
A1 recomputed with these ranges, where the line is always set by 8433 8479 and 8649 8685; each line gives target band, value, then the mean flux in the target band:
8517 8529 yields 0.0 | 9.54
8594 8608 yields -0.2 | 9.36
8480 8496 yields 0.8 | 9.2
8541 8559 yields 1.5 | 8.66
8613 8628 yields -0.6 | 9.52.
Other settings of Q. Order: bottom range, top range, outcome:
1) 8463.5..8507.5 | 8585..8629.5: 1.03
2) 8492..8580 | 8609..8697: 1.02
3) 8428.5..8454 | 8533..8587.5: 0.97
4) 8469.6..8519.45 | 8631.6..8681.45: 1.02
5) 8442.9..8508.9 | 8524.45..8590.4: 1.00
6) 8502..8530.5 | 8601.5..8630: 1.04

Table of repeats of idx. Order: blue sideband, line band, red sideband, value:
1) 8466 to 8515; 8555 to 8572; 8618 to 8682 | -0.03 mag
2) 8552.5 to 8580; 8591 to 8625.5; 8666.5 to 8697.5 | -0.01 mag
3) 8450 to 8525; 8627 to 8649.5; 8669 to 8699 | -0.04 mag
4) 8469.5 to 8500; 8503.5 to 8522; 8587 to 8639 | 0.02 mag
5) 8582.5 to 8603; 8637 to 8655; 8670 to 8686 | -0.03 mag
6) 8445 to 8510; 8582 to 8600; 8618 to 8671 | -0.01 mag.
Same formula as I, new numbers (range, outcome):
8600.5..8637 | 9.5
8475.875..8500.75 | 9.41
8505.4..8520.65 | 9.36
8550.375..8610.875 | 9.42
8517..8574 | 9.31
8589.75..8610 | 9.33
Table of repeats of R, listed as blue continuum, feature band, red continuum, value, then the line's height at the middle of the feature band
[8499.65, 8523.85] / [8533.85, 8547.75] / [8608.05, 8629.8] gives 0.4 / 9.27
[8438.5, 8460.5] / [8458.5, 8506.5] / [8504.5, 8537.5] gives 1.2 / 9.69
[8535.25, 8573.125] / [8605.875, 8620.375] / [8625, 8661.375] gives 0.1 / 9.42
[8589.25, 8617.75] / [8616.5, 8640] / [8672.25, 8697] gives -0.5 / 9.36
